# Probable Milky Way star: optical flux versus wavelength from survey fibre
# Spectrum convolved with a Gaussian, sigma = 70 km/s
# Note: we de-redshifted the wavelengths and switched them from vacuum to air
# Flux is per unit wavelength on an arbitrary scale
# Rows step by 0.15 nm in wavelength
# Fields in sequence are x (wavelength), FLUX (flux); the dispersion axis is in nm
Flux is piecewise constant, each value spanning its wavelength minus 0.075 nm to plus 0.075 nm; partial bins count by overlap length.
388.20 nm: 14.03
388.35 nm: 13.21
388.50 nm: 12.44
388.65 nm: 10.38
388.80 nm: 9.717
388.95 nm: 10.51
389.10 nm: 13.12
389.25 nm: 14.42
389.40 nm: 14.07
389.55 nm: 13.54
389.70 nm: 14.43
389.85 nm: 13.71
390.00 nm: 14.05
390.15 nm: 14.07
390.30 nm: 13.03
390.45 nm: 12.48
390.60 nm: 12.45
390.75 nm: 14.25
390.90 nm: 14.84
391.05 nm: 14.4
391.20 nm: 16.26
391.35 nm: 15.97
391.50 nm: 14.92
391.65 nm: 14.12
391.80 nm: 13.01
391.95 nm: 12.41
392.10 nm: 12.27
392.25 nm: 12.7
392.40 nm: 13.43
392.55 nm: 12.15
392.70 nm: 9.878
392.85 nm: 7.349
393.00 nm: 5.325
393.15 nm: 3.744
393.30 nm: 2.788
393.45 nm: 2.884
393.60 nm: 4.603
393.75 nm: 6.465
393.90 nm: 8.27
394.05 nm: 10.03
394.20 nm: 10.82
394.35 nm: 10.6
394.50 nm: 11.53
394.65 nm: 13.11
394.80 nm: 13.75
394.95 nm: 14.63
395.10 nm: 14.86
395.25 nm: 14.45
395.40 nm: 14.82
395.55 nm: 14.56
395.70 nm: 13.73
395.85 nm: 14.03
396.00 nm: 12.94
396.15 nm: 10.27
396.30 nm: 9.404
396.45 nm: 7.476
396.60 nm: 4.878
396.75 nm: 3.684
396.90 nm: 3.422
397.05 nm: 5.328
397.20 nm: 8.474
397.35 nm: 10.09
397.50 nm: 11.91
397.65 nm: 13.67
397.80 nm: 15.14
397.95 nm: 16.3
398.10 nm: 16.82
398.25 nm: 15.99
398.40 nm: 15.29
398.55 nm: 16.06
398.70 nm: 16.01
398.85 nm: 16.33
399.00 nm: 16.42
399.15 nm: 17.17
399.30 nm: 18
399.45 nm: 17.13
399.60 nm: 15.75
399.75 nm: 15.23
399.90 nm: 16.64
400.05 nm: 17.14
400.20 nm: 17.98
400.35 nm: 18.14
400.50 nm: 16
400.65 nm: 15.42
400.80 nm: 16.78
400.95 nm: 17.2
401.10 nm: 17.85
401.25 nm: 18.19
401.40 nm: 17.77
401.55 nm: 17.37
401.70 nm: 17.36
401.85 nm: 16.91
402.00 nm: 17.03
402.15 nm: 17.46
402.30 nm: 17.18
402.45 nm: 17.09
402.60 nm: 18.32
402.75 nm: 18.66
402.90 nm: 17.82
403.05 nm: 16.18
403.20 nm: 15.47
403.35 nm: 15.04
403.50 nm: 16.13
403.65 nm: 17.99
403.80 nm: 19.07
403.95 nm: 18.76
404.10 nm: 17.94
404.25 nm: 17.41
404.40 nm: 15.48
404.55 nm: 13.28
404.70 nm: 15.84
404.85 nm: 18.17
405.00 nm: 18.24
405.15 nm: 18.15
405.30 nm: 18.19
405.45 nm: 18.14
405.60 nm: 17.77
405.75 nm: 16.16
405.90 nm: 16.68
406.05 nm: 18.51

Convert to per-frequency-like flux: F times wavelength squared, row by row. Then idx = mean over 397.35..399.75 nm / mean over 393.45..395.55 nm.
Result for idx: 1.43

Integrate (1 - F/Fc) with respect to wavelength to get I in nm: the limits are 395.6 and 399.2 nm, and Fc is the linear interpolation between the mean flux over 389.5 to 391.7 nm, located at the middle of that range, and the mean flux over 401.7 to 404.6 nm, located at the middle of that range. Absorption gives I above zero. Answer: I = 0.84 nm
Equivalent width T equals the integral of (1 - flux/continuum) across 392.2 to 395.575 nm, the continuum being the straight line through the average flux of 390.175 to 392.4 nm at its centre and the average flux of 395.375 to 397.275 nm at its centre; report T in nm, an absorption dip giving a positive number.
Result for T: 0.358 nm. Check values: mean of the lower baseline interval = 13.8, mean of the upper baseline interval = 9.32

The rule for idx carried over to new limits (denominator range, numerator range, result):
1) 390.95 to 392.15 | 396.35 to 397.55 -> 0.50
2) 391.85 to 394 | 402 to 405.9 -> 2.21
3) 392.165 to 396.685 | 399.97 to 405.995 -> 1.76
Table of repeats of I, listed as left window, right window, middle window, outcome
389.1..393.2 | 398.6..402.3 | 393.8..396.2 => 0.32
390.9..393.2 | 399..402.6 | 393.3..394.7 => 0.52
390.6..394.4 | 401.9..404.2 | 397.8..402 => -0.40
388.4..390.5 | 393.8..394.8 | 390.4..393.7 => 0.26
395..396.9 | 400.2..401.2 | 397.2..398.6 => -0.07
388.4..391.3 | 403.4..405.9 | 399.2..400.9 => -0.08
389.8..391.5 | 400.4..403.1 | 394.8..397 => 0.65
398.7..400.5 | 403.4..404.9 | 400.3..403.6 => -0.03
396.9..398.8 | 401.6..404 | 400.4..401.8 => -0.11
